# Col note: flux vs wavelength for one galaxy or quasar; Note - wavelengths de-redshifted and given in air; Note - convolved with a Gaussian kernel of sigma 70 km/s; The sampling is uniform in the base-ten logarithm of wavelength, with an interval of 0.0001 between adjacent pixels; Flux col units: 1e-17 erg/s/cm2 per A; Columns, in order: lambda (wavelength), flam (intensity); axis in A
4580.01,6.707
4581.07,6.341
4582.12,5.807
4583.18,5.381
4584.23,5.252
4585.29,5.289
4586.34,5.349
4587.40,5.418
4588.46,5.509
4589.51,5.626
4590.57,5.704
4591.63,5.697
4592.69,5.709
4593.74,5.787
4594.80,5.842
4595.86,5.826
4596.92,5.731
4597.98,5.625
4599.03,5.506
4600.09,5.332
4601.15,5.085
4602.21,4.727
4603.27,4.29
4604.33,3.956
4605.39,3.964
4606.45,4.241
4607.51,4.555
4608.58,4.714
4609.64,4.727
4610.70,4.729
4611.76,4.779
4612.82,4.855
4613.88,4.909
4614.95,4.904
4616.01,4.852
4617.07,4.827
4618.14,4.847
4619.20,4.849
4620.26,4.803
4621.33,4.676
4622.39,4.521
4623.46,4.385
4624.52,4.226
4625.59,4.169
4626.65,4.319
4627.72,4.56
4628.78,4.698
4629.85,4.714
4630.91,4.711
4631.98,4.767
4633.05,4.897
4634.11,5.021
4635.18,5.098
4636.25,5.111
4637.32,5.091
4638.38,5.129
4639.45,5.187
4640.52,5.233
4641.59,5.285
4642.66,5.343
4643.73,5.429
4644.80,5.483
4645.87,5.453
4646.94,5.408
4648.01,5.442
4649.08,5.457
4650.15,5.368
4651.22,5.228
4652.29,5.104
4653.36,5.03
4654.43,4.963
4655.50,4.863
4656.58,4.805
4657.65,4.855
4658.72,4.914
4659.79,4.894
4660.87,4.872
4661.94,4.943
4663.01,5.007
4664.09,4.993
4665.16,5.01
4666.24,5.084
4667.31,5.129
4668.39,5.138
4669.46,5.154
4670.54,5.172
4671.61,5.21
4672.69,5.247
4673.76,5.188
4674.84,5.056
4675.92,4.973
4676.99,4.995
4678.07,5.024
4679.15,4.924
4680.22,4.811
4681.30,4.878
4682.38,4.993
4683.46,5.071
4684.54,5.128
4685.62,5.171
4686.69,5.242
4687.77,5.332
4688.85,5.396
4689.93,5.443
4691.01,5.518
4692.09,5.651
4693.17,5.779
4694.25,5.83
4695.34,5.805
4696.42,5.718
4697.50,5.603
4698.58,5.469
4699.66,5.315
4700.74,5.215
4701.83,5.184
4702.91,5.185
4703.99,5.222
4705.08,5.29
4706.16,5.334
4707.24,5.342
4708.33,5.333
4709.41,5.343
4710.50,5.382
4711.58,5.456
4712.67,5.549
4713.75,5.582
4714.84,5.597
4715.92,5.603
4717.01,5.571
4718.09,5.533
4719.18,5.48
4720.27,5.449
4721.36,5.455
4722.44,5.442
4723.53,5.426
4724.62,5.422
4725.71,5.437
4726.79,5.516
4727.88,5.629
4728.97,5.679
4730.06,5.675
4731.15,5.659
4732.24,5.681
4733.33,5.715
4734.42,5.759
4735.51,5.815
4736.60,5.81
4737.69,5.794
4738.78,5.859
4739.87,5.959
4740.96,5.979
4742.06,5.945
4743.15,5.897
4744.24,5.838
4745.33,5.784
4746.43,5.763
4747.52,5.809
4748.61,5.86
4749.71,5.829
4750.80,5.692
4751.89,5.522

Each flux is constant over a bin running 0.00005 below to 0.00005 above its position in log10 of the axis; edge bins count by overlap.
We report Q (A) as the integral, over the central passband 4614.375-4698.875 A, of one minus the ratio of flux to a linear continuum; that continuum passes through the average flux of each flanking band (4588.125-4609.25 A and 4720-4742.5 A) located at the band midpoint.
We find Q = 4.9 A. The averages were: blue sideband 5.16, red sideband 5.67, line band 5.07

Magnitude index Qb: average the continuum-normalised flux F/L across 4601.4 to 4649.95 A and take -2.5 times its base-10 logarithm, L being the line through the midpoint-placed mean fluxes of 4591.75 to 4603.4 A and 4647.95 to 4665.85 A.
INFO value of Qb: 0.09 mag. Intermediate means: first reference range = 5.46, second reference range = 5.03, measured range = 4.84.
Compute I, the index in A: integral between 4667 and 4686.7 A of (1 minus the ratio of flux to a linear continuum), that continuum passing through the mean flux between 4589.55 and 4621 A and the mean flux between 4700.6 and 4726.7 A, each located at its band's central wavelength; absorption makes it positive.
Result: 0.8 A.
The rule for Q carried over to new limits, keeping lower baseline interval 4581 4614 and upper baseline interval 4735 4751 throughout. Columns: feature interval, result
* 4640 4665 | 1.3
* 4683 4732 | 2.0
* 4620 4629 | 1.4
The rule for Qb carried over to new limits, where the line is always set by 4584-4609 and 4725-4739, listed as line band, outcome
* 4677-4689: 0.09 mag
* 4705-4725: 0.03 mag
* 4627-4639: 0.09 mag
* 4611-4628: 0.14 mag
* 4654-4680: 0.09 mag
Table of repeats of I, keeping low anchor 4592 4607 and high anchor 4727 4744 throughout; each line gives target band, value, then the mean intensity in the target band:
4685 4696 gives 0.1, 5.52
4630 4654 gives 0.7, 5.19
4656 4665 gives 0.8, 4.91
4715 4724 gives 0.3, 5.5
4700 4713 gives 0.8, 5.31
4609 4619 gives 0.7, 4.83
